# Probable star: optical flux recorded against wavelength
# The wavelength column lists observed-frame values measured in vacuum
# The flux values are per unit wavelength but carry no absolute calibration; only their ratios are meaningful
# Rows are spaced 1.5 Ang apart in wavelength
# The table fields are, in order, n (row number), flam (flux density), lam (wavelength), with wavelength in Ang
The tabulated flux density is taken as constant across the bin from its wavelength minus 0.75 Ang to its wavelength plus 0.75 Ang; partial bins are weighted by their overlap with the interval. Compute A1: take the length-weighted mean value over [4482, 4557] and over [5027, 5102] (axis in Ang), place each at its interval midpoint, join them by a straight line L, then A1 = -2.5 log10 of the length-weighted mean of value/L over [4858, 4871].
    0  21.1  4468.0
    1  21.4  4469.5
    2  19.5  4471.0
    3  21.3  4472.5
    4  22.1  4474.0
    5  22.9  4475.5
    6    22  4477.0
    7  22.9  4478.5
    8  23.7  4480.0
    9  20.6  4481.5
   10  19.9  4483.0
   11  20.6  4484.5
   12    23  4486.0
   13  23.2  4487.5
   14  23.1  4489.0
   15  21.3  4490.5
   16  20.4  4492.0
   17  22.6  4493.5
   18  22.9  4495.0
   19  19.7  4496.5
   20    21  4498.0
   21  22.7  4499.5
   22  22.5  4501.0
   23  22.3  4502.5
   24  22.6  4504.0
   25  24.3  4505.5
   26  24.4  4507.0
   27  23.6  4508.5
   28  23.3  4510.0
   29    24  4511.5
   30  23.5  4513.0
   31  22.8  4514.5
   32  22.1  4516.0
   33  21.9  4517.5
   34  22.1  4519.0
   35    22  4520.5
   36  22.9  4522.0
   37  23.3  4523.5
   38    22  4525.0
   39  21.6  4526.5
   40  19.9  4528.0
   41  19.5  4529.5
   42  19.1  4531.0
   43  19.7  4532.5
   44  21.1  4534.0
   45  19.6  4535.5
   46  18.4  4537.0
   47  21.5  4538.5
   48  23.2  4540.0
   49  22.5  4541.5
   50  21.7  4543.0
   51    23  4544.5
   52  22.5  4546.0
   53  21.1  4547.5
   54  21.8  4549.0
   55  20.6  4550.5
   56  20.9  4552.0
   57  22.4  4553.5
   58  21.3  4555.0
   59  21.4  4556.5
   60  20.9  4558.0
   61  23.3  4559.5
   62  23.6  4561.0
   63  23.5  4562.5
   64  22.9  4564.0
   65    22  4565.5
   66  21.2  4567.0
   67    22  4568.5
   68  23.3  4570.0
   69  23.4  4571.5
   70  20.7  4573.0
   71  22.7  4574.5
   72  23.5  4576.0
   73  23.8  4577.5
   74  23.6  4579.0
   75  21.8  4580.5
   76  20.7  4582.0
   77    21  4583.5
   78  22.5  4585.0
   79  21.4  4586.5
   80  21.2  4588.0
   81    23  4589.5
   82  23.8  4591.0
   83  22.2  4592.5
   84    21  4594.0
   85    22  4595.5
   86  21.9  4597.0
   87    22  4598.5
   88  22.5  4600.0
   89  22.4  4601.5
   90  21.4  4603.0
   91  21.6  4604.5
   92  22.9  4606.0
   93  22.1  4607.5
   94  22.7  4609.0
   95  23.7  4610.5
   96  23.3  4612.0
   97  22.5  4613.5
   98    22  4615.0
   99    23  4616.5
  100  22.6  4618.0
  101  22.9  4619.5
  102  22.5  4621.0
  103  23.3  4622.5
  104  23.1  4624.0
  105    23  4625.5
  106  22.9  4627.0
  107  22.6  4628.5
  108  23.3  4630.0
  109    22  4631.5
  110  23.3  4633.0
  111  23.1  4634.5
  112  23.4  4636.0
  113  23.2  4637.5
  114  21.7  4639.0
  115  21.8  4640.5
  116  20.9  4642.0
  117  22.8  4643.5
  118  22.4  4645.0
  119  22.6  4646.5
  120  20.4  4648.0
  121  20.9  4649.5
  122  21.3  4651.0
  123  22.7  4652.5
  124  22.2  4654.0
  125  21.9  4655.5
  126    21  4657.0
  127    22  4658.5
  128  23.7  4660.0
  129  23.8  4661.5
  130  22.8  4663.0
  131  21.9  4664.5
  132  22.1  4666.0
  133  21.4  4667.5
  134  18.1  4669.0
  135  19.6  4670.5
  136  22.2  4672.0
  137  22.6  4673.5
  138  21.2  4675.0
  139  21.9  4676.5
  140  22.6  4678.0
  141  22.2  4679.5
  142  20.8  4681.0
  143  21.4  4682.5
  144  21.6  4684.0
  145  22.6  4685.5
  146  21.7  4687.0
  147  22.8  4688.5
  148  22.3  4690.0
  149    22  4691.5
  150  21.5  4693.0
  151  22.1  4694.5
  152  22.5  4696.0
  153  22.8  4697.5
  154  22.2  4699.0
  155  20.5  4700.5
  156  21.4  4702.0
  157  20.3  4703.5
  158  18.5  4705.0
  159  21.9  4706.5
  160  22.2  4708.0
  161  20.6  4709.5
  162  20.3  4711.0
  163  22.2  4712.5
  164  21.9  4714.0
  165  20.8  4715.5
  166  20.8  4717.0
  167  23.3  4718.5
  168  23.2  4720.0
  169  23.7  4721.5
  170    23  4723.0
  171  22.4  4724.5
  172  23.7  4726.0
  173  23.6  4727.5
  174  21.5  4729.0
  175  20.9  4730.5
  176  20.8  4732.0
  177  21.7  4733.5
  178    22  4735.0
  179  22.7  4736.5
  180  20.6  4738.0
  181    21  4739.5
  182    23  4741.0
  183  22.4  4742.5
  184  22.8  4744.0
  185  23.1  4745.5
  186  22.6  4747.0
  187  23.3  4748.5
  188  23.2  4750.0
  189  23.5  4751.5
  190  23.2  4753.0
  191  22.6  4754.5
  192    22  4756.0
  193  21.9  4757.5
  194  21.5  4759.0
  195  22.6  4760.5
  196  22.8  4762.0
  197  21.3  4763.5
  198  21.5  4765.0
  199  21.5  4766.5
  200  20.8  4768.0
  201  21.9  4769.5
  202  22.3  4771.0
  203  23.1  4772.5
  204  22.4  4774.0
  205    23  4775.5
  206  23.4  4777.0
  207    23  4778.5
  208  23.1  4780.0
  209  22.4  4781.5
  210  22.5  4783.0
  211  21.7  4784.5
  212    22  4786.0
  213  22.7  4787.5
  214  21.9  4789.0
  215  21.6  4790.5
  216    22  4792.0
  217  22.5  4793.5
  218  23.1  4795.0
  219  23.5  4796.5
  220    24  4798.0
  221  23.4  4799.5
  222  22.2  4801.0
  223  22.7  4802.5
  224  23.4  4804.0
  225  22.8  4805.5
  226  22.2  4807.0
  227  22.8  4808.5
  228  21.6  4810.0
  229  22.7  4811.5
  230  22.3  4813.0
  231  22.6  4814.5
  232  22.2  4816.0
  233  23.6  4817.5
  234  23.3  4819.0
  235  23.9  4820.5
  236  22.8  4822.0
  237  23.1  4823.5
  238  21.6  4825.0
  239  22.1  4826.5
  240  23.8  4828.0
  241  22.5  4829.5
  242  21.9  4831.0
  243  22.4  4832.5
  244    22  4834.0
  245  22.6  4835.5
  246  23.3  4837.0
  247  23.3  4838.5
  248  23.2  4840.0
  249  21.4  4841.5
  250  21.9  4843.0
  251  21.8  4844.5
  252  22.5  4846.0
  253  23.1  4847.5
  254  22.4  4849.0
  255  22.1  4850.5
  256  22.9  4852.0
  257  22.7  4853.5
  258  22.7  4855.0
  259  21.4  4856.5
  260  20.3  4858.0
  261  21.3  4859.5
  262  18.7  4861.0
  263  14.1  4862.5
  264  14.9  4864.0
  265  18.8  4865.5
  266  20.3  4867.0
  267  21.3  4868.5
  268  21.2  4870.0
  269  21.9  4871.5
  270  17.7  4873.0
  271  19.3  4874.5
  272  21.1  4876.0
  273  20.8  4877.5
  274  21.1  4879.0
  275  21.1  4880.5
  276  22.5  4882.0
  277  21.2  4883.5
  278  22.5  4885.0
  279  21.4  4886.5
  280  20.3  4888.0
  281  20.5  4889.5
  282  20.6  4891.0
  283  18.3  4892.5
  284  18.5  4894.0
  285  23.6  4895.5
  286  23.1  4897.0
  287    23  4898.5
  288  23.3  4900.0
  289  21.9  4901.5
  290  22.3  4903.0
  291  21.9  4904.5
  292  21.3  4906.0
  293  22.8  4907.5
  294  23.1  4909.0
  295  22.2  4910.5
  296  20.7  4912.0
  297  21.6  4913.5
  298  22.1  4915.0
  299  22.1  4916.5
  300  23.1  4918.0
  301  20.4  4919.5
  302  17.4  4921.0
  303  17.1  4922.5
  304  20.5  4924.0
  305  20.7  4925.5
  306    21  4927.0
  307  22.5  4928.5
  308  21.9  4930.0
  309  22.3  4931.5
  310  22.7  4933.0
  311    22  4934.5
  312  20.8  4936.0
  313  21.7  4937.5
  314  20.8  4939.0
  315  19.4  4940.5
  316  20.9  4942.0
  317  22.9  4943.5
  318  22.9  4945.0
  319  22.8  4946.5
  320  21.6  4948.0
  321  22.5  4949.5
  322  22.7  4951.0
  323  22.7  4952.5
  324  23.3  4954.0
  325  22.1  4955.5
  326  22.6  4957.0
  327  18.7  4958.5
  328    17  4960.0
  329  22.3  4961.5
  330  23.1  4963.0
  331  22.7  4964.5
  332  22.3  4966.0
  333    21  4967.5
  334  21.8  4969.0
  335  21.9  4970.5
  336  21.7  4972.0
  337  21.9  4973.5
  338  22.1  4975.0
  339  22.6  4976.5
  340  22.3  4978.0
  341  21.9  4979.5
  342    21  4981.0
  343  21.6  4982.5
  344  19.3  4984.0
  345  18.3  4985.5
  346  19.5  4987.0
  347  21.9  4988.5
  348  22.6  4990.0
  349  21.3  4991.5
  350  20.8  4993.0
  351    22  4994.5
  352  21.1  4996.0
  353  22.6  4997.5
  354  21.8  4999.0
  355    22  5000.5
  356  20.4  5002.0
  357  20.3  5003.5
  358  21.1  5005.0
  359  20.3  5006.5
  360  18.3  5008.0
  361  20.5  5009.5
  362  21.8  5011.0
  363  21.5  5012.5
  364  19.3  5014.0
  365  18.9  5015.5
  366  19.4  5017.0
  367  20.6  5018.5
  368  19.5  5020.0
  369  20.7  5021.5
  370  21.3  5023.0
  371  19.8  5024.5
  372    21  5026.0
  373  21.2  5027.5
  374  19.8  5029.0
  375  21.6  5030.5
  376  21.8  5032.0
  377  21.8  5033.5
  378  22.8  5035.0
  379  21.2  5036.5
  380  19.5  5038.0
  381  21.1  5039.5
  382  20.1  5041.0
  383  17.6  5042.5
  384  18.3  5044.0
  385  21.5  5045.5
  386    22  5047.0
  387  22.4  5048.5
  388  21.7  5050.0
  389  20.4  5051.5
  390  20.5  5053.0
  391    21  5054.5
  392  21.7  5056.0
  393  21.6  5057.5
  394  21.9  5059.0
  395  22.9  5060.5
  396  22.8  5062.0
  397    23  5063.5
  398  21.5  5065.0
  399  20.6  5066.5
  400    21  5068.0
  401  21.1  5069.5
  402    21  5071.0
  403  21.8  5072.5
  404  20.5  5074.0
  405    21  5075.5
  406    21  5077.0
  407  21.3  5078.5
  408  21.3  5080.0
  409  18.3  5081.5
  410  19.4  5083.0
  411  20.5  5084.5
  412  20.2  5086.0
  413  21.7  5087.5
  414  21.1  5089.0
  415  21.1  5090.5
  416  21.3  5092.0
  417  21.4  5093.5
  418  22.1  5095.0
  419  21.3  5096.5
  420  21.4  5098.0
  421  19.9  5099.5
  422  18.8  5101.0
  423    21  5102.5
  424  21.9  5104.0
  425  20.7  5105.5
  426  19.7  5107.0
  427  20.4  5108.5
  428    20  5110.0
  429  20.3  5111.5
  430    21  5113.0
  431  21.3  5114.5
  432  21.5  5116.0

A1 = 0.127 mag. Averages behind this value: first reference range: 21.9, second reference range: 21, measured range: 19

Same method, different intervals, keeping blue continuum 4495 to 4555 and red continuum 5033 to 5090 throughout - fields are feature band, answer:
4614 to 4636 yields -0.05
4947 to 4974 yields -0.03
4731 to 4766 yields -0.04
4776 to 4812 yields -0.06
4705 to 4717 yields 0.02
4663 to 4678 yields 0.01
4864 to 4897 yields 0.04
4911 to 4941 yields 0.01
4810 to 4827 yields -0.06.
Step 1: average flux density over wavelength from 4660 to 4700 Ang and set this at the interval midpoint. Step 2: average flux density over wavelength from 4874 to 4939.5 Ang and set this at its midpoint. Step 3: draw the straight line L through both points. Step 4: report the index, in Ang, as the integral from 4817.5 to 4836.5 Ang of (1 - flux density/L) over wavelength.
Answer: -1.0 Ang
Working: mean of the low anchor 21.9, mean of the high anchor 21.4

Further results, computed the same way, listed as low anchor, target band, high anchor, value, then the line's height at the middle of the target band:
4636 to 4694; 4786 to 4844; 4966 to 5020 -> -3.1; 21.5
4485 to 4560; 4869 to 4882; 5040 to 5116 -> 0.4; 21.3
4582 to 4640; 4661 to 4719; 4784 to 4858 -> 2.3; 22.5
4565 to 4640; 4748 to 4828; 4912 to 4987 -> -2.4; 21.9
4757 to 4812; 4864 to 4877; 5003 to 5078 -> 1.2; 21.9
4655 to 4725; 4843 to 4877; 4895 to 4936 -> 1.8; 21.7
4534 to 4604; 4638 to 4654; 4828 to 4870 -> 0.0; 21.8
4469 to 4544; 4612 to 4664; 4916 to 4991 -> -1.7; 21.7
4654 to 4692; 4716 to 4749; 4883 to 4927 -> -1.0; 21.7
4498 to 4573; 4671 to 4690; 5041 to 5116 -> -0.2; 21.7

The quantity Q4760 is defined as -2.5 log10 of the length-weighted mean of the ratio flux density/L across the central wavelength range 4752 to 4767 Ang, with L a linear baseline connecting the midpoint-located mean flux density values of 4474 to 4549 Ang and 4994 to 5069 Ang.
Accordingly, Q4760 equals -0.03 mag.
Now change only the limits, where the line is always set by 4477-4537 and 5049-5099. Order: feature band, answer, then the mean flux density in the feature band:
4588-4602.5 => -0.020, 22.2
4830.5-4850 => -0.047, 22.4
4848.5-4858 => -0.036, 22.2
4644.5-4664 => -0.018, 22.1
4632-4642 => -0.040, 22.6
